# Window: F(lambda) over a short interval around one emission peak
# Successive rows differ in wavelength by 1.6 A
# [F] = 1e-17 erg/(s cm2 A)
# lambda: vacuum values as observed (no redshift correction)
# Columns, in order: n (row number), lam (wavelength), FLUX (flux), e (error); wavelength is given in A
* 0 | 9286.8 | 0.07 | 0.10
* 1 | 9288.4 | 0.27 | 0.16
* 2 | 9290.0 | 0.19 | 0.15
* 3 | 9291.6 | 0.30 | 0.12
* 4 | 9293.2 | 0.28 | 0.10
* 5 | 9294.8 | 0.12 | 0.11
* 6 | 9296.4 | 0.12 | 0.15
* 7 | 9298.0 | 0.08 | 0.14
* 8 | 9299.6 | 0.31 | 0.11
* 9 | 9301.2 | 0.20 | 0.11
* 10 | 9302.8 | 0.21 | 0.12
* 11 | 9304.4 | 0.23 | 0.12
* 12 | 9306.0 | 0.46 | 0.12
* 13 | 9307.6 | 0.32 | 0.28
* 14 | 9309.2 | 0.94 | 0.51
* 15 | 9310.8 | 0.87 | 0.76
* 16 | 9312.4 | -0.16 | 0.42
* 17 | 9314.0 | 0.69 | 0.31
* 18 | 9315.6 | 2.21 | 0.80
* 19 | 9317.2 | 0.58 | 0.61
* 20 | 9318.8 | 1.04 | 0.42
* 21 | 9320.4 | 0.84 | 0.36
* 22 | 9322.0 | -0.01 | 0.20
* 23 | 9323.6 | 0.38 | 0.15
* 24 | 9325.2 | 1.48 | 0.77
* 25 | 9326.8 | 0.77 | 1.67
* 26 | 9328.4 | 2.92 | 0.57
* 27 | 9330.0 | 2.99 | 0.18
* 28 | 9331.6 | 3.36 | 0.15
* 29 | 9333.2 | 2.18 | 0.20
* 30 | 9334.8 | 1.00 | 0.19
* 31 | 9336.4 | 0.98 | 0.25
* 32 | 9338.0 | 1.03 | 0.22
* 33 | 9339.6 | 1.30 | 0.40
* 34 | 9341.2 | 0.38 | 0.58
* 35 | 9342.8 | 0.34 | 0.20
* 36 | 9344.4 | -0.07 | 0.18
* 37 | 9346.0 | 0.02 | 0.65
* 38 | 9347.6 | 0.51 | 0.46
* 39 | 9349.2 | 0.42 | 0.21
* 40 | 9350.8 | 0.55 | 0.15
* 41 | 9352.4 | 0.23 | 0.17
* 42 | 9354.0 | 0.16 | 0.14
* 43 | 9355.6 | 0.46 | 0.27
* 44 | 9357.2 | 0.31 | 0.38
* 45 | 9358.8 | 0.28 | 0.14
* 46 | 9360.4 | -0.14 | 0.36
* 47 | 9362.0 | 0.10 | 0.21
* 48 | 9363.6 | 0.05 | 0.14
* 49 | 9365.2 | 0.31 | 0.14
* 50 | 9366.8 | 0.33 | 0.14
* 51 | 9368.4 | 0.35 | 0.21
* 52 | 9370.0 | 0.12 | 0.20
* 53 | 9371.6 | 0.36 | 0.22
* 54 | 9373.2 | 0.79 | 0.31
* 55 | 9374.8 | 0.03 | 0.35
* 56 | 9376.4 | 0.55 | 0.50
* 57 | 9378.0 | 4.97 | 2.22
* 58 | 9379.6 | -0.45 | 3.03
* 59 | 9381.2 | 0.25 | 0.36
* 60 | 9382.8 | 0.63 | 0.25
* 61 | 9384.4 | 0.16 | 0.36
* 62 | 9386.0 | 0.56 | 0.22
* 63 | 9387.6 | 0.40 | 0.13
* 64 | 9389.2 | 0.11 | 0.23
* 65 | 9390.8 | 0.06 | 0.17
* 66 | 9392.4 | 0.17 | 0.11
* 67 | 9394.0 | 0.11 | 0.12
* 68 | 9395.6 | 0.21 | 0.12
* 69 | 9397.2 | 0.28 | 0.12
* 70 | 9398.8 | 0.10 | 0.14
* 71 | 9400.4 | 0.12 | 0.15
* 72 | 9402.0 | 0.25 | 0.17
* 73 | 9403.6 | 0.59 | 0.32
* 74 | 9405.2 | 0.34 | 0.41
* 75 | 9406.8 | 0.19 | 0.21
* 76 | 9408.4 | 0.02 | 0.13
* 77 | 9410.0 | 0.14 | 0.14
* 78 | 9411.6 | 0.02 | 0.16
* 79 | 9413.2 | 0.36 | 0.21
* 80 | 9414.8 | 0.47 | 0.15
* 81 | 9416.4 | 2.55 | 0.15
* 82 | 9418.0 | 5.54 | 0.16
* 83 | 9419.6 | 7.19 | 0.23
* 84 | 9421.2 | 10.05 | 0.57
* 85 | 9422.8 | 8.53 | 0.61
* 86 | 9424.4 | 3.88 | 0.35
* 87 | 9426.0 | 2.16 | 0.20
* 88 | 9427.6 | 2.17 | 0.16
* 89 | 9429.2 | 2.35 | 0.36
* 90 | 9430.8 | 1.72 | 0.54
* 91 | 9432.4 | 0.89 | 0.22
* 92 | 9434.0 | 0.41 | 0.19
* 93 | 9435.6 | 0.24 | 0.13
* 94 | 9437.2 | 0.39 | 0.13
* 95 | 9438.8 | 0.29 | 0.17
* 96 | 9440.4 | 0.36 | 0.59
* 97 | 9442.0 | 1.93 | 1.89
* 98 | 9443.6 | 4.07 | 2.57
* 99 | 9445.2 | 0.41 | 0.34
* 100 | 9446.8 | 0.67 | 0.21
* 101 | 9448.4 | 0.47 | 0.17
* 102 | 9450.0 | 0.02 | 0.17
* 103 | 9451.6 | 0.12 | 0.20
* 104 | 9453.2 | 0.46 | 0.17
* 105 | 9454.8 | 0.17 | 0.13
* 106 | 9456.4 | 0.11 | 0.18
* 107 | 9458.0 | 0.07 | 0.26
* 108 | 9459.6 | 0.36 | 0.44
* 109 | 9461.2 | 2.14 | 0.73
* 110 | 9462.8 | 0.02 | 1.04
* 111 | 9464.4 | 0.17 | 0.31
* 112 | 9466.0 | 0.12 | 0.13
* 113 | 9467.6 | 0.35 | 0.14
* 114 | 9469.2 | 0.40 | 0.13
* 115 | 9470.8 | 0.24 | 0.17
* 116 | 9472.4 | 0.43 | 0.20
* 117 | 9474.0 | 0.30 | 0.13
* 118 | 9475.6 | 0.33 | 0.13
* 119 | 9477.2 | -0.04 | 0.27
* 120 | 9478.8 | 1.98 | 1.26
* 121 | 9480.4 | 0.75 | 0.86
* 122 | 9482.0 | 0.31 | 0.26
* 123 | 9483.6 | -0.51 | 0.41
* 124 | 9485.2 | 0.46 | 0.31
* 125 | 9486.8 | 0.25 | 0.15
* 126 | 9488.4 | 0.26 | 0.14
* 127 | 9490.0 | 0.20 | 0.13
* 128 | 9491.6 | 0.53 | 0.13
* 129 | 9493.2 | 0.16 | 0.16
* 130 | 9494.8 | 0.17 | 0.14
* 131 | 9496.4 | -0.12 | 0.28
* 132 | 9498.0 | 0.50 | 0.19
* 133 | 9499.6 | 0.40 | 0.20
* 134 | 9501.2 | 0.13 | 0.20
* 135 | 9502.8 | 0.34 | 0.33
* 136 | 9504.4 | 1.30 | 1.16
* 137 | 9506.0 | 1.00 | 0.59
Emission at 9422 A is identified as [O III] 5007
